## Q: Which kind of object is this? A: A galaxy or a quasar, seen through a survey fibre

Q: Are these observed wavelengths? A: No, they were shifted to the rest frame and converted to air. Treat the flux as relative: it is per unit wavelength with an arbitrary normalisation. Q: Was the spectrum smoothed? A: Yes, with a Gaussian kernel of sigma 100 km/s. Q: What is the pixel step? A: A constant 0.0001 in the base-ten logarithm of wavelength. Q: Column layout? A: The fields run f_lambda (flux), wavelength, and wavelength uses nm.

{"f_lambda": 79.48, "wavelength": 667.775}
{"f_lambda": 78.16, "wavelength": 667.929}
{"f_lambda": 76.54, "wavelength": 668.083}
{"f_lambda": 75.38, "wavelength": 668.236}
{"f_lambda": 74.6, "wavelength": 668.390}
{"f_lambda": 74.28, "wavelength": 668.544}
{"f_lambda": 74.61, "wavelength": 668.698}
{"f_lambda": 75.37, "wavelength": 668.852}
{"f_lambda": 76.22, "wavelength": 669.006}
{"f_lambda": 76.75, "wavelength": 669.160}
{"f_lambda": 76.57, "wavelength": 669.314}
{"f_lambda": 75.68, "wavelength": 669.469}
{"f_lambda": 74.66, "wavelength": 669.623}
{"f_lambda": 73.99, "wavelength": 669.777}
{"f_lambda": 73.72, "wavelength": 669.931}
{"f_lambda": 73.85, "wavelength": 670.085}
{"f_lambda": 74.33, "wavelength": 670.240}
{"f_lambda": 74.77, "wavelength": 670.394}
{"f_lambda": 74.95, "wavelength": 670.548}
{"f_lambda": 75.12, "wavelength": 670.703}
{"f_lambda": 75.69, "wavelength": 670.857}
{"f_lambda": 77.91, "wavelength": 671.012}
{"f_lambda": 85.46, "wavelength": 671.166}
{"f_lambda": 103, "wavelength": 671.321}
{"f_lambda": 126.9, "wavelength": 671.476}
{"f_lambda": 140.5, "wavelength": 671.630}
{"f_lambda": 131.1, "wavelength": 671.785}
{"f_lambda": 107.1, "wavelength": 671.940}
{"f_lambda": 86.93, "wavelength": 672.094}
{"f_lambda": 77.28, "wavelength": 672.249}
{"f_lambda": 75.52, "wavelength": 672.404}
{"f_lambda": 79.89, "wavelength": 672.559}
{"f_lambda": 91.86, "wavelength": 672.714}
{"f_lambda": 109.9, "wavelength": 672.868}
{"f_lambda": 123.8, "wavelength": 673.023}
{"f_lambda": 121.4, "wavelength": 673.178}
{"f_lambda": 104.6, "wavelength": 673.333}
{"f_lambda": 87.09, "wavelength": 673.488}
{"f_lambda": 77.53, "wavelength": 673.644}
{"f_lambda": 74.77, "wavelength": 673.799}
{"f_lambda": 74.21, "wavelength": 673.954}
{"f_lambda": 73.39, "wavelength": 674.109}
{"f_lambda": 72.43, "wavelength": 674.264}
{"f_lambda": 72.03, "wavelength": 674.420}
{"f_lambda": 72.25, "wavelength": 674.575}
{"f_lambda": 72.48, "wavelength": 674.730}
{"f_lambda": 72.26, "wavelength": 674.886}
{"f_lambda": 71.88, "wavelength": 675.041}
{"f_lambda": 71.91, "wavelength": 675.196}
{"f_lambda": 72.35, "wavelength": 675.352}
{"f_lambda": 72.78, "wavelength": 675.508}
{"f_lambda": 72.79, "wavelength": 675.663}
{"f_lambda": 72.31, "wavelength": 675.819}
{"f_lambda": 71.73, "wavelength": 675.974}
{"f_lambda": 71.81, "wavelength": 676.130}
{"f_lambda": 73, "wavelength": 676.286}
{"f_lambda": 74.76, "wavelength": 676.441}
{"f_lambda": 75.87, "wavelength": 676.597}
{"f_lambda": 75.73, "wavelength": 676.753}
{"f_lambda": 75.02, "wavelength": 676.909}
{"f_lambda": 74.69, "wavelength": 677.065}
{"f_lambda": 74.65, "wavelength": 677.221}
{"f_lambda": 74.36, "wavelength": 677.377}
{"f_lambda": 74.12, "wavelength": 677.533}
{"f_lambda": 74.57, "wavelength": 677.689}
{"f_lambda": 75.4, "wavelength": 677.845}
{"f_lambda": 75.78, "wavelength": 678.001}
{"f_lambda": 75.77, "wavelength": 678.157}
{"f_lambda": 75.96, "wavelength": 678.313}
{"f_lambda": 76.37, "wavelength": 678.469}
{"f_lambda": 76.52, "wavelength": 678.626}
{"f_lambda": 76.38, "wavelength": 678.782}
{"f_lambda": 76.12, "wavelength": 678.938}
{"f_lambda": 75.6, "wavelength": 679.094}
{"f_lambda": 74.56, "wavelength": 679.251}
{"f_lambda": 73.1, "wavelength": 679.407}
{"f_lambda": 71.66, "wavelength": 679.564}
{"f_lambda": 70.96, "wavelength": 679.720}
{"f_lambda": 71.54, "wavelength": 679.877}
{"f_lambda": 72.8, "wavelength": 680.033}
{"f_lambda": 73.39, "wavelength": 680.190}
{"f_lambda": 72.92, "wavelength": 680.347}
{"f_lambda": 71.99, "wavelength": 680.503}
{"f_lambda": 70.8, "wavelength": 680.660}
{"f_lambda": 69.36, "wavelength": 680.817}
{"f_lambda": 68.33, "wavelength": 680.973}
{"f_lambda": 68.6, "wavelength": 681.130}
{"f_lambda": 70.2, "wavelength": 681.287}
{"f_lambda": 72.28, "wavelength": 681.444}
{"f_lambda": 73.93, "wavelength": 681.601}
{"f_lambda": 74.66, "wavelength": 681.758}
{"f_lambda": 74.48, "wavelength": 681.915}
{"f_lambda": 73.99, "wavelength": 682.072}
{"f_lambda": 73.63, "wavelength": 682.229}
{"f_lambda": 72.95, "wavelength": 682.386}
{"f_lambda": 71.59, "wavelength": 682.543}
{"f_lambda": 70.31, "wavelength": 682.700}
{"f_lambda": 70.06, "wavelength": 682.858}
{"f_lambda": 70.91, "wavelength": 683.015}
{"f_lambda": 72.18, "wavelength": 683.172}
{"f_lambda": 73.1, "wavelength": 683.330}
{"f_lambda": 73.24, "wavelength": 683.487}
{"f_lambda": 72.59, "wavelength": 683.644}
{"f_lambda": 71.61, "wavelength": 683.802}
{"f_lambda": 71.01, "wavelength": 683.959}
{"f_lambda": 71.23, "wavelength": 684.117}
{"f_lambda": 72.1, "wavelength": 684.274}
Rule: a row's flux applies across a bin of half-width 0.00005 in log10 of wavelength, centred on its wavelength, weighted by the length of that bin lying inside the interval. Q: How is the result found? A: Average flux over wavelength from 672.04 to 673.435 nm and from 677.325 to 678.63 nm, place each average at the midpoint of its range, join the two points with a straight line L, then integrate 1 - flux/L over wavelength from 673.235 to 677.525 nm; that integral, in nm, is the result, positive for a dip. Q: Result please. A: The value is 0.53 nm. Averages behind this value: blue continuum 96.8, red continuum 75.4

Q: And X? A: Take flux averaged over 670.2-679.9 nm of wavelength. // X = 81.6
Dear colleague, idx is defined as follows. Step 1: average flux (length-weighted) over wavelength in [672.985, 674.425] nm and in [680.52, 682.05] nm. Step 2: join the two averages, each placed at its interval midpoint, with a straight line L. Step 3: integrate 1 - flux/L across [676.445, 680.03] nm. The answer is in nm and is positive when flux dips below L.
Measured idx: 0.15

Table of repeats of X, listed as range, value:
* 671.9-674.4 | 89.2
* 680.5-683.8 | 71.8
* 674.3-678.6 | 73.8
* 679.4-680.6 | 72.2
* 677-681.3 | 73.5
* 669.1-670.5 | 74.9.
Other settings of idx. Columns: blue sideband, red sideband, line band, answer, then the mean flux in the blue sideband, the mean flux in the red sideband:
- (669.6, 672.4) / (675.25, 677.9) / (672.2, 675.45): -0.06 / 89.2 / 73.8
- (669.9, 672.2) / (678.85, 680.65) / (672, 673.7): -0.12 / 92.3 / 73.1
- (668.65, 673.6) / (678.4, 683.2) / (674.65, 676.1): 0.17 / 89.3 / 72.6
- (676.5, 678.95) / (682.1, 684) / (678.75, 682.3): 0.05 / 75.4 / 72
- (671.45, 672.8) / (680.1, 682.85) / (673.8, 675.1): 0.29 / 101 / 71.9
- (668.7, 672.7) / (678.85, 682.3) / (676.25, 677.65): 0.05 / 85.6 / 72.5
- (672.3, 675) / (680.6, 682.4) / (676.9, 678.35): 0.07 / 85.3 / 71.9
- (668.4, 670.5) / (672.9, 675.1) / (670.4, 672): -0.40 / 75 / 84.2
